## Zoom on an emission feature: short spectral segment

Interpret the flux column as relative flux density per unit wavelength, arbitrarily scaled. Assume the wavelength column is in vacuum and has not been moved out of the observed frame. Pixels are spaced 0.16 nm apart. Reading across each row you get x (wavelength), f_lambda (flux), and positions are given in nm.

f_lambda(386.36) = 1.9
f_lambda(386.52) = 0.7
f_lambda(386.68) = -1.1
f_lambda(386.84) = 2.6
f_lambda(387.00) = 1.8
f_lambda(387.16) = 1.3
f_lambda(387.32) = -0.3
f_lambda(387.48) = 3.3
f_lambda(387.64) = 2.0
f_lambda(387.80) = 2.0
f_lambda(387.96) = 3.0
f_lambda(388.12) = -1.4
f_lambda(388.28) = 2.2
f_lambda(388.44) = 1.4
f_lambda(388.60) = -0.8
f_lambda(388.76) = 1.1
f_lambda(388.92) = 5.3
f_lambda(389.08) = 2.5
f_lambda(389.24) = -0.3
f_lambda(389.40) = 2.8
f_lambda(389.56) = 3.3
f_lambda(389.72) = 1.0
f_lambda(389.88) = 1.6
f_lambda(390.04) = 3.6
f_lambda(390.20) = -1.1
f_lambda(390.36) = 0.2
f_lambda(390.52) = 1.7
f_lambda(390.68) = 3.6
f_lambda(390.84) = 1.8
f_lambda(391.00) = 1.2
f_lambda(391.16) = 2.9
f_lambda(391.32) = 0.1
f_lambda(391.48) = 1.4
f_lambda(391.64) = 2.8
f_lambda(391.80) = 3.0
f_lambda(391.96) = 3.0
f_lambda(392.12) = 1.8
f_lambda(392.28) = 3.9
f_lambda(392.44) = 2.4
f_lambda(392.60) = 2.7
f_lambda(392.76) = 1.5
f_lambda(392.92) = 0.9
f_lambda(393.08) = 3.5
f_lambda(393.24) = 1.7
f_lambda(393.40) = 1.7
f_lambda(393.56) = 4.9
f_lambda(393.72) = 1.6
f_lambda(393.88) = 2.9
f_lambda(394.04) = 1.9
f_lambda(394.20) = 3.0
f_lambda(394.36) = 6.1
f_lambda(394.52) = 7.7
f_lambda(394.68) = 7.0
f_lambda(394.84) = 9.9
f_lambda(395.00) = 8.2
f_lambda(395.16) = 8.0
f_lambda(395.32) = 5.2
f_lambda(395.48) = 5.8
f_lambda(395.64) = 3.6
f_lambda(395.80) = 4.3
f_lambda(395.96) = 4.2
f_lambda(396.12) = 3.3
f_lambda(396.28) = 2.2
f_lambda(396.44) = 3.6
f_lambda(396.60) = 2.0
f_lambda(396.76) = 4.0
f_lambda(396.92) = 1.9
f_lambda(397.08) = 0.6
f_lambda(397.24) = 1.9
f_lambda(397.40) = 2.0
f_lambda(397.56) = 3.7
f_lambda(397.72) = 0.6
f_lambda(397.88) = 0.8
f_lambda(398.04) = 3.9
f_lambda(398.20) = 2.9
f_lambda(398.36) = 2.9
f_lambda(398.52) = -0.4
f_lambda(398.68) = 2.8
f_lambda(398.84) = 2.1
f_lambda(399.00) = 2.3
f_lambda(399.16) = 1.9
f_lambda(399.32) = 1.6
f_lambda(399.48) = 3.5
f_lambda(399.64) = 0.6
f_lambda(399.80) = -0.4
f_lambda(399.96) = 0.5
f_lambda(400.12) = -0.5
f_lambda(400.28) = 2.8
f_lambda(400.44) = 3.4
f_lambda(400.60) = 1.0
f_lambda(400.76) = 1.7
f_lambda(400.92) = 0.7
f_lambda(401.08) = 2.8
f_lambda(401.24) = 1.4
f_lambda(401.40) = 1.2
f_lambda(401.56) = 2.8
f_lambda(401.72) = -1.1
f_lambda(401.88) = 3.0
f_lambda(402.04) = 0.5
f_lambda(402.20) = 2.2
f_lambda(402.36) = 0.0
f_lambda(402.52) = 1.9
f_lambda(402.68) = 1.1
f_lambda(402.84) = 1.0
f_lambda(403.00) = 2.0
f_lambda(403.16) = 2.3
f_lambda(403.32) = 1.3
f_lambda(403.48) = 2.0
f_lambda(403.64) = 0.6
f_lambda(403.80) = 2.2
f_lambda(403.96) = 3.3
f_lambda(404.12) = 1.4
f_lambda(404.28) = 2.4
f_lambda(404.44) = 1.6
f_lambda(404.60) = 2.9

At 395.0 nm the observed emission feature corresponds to Ly-alpha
